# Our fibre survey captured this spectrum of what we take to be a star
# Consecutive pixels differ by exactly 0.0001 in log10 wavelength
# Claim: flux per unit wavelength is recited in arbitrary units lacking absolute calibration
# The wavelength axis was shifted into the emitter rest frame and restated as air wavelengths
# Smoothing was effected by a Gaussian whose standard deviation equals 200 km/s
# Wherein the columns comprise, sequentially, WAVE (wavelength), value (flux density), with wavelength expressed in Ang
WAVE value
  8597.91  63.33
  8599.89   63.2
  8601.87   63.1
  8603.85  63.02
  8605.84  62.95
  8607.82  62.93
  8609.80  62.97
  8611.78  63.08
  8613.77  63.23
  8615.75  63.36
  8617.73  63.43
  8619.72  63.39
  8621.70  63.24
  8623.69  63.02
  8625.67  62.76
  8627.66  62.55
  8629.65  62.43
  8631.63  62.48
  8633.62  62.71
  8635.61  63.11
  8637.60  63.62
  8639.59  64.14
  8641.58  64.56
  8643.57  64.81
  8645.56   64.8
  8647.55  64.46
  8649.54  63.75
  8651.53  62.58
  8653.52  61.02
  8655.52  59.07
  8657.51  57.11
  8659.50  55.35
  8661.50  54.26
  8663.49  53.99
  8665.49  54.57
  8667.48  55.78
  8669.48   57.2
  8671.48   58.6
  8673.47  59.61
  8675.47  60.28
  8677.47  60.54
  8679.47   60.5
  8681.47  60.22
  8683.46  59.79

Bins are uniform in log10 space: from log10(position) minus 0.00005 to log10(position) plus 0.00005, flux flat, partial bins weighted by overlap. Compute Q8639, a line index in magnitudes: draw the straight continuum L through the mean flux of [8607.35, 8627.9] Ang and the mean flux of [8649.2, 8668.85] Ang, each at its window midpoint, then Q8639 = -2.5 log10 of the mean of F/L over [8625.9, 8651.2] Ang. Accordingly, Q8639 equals -0.06 mag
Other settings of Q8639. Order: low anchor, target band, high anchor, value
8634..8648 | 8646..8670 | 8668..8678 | 0.054 mag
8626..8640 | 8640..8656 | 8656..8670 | -0.072 mag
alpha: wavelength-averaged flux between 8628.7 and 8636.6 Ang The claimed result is 62.7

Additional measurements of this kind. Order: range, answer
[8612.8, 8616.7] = 63.4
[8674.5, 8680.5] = 60.4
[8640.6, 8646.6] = 64.7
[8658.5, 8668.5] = 54.8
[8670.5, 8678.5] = 59.8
